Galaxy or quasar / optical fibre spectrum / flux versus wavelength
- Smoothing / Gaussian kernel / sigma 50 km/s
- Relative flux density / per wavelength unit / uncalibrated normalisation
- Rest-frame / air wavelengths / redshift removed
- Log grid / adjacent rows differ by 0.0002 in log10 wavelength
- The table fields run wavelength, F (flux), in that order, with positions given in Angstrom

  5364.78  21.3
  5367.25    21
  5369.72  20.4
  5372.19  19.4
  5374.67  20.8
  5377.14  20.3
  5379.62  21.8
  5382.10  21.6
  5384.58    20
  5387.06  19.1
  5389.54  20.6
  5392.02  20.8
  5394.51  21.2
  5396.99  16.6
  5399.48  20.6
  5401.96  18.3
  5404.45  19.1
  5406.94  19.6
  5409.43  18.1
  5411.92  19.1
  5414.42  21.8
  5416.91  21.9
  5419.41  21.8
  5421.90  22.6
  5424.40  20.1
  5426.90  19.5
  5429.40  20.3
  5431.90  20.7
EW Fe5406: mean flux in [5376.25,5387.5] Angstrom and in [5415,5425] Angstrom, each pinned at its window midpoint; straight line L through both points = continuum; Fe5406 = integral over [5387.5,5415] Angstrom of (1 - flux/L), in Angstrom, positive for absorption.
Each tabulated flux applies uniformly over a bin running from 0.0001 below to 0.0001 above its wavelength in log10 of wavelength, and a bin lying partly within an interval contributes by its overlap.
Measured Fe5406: 2.1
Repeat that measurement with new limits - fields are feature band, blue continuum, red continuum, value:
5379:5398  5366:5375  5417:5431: 0.3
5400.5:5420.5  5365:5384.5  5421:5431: 0.6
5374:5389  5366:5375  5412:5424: 0.0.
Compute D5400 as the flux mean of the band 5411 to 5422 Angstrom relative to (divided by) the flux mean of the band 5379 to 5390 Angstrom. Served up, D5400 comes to 1.0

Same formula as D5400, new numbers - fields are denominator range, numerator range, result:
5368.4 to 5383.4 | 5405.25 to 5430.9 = 0.99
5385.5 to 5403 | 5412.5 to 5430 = 1.07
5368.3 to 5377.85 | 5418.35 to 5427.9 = 1.04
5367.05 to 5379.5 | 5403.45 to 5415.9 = 0.96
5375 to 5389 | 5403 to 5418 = 0.97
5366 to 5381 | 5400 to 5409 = 0.92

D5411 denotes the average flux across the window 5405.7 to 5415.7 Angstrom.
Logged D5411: 19.7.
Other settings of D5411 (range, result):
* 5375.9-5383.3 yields 21.2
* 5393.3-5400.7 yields 19.5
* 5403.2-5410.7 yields 18.9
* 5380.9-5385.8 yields 20.8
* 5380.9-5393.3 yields 20.4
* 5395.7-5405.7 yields 18.7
